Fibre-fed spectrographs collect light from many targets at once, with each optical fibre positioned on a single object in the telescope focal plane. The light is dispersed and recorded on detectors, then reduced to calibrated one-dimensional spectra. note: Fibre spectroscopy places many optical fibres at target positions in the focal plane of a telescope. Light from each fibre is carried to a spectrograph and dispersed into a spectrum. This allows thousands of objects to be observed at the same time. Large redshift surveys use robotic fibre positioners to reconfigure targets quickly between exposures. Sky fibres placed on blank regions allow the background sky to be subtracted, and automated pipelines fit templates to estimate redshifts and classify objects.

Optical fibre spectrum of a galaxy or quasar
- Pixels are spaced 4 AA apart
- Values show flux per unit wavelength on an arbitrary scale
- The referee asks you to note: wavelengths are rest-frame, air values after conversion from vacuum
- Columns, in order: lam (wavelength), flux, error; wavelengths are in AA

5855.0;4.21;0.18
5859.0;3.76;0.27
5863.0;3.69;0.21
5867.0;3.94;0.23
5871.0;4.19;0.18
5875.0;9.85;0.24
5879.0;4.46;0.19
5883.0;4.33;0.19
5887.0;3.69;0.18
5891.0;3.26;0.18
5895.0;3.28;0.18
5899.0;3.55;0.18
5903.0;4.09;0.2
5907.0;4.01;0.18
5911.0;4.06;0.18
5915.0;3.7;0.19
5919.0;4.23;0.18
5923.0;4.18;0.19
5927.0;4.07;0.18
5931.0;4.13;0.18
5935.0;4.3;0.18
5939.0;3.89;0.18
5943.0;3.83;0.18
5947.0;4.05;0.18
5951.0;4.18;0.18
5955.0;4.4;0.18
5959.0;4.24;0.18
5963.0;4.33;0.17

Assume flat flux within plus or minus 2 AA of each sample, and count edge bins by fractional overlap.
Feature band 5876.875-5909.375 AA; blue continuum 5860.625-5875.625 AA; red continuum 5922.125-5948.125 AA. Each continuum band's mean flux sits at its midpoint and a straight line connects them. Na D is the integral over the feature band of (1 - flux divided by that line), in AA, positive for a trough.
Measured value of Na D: 5.4 AA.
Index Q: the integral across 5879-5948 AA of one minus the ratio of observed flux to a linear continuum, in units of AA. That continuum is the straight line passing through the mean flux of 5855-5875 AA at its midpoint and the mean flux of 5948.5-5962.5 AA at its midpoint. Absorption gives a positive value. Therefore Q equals 7.1 AA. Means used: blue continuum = 4.52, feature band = 3.93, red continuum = 4.27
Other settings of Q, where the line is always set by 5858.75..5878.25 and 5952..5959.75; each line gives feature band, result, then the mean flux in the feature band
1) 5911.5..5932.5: 2.6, 4.06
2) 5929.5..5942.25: 1.2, 4.08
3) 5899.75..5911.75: 2.0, 4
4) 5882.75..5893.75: 3.0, 3.64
